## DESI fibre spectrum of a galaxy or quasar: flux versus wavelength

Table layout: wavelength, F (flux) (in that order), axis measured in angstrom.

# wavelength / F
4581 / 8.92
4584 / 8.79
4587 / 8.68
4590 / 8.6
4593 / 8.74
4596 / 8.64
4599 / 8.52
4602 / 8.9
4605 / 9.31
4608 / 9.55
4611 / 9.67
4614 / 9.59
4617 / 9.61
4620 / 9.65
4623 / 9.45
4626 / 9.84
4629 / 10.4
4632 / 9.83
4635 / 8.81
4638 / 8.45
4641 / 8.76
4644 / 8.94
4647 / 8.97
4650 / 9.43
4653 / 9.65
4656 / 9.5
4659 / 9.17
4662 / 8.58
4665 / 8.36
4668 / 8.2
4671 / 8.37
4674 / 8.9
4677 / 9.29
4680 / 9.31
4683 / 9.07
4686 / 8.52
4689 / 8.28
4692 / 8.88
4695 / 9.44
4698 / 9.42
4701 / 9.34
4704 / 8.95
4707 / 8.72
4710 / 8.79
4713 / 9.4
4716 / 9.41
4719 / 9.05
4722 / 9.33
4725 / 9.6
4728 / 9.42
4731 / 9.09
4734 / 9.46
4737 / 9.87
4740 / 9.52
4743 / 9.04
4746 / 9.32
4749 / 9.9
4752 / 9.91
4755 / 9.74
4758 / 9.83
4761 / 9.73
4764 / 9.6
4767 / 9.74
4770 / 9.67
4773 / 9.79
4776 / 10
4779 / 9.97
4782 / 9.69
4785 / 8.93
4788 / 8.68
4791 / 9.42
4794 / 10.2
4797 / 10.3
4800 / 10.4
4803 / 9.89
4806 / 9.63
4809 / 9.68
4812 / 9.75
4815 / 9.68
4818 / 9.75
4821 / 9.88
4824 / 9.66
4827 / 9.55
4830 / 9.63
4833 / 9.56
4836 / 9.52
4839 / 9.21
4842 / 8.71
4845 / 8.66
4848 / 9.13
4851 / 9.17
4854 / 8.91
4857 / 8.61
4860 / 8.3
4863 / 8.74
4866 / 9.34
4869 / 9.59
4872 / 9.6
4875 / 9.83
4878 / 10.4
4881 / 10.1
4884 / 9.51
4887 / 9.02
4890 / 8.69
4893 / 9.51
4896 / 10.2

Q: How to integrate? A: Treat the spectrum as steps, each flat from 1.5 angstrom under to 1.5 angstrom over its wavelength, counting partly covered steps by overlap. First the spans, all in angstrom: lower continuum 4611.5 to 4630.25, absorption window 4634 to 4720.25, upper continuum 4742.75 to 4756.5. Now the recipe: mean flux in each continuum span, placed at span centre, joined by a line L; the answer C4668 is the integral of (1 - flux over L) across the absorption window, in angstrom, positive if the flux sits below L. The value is 6.5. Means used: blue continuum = 9.74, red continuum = 9.63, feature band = 8.96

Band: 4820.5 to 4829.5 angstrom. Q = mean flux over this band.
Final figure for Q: 9.67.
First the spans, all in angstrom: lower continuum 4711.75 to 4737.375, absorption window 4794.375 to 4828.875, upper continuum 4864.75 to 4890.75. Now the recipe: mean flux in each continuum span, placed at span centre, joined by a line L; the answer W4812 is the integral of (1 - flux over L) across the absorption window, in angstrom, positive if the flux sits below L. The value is -1.2 angstrom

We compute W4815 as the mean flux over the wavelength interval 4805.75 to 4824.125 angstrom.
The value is 9.73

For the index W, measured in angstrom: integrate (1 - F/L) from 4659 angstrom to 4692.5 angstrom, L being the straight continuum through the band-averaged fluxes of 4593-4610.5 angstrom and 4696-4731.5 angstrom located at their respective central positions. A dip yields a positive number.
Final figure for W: 1.55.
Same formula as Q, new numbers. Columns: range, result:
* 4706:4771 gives 9.46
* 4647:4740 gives 9.1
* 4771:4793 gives 9.52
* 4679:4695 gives 8.86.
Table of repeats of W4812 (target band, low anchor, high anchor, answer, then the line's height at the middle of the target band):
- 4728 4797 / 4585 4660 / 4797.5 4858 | -1.6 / 9.39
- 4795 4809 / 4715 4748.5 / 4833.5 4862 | -1.4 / 9.11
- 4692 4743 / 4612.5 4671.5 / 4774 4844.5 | 0.6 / 9.39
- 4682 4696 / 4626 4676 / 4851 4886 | 0.4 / 9.1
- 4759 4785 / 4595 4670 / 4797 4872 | -1.1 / 9.33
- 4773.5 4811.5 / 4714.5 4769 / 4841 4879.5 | -1.5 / 9.37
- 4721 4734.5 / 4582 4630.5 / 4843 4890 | -0.2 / 9.24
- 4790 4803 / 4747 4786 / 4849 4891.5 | -0.7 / 9.6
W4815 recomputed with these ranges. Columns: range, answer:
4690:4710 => 9.08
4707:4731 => 9.24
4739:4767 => 9.63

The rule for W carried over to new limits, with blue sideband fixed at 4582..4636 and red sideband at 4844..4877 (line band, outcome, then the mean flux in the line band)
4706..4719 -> 0.1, 9.09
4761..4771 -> -0.6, 9.68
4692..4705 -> -0.1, 9.25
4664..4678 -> 0.9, 8.61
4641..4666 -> 0.4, 9.07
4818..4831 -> -0.8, 9.69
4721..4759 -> -1.5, 9.54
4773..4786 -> -0.8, 9.69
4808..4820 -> -0.8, 9.72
